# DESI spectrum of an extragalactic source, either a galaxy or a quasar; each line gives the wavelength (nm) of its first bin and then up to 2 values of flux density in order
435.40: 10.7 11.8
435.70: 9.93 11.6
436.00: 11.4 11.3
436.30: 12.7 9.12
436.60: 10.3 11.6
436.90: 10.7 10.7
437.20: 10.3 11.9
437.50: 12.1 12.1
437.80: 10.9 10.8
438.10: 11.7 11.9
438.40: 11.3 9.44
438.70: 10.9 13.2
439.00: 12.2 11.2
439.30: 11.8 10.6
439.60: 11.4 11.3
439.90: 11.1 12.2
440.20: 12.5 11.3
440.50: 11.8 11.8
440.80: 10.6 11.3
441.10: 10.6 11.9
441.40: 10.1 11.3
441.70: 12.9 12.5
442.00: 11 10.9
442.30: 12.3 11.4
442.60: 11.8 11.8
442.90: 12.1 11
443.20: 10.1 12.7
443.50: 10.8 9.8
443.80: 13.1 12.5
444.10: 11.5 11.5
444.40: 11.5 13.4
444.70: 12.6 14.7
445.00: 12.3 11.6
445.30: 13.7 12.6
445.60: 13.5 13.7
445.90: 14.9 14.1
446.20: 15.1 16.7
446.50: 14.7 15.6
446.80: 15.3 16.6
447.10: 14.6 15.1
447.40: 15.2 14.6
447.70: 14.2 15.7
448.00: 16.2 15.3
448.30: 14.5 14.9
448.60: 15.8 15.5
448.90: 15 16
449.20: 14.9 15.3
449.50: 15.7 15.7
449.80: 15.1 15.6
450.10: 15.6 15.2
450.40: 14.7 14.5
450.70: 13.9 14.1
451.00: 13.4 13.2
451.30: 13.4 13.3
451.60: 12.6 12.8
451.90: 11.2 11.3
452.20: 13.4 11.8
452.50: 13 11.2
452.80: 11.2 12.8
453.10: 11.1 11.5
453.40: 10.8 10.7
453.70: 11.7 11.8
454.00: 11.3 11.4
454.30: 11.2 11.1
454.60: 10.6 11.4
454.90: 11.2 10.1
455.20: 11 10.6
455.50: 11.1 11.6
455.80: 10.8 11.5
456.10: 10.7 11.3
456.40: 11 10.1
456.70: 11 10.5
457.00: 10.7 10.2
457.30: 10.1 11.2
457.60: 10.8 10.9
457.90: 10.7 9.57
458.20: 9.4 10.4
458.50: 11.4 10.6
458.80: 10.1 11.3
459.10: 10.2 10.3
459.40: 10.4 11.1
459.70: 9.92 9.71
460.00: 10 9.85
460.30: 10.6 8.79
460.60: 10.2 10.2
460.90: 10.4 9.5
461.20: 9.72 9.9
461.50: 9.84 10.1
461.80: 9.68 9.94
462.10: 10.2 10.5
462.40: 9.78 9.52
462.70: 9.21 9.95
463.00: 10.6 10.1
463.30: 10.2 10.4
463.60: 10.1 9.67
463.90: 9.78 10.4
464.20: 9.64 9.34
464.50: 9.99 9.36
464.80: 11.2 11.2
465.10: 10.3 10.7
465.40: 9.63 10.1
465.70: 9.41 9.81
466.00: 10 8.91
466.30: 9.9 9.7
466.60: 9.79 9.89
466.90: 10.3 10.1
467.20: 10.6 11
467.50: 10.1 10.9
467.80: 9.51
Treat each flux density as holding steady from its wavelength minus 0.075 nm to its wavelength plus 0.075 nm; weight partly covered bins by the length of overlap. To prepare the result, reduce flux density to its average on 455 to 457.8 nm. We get 10.8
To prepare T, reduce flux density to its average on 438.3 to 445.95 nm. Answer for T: 11.8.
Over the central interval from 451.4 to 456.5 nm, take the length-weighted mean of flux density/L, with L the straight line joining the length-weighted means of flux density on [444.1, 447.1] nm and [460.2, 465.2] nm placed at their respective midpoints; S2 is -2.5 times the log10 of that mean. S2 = 0.05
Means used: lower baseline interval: 13.9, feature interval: 11.5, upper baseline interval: 10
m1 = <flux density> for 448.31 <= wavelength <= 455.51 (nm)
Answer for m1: 13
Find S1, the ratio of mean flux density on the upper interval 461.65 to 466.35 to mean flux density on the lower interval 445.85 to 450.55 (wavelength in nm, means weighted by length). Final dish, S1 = 0.65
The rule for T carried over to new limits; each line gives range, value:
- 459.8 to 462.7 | 9.9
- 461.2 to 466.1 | 10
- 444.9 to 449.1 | 14.7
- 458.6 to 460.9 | 10.2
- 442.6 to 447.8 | 13.3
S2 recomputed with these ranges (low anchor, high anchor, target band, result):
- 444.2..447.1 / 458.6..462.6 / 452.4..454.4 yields 0.04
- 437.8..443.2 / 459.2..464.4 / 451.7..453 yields -0.14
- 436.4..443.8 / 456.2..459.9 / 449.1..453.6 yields -0.22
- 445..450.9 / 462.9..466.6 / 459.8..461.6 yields 0.13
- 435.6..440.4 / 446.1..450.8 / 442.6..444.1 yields 0.15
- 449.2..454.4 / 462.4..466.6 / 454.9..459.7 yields 0.10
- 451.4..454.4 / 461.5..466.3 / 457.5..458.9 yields 0.05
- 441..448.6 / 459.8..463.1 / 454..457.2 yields 0.01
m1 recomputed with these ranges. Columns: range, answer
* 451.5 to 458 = 11.2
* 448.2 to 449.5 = 15.3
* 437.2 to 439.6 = 11.4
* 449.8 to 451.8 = 14.1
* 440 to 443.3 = 11.5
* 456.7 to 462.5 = 10.2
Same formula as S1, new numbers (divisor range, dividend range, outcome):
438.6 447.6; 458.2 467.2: 0.81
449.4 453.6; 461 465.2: 0.76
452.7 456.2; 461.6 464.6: 0.89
